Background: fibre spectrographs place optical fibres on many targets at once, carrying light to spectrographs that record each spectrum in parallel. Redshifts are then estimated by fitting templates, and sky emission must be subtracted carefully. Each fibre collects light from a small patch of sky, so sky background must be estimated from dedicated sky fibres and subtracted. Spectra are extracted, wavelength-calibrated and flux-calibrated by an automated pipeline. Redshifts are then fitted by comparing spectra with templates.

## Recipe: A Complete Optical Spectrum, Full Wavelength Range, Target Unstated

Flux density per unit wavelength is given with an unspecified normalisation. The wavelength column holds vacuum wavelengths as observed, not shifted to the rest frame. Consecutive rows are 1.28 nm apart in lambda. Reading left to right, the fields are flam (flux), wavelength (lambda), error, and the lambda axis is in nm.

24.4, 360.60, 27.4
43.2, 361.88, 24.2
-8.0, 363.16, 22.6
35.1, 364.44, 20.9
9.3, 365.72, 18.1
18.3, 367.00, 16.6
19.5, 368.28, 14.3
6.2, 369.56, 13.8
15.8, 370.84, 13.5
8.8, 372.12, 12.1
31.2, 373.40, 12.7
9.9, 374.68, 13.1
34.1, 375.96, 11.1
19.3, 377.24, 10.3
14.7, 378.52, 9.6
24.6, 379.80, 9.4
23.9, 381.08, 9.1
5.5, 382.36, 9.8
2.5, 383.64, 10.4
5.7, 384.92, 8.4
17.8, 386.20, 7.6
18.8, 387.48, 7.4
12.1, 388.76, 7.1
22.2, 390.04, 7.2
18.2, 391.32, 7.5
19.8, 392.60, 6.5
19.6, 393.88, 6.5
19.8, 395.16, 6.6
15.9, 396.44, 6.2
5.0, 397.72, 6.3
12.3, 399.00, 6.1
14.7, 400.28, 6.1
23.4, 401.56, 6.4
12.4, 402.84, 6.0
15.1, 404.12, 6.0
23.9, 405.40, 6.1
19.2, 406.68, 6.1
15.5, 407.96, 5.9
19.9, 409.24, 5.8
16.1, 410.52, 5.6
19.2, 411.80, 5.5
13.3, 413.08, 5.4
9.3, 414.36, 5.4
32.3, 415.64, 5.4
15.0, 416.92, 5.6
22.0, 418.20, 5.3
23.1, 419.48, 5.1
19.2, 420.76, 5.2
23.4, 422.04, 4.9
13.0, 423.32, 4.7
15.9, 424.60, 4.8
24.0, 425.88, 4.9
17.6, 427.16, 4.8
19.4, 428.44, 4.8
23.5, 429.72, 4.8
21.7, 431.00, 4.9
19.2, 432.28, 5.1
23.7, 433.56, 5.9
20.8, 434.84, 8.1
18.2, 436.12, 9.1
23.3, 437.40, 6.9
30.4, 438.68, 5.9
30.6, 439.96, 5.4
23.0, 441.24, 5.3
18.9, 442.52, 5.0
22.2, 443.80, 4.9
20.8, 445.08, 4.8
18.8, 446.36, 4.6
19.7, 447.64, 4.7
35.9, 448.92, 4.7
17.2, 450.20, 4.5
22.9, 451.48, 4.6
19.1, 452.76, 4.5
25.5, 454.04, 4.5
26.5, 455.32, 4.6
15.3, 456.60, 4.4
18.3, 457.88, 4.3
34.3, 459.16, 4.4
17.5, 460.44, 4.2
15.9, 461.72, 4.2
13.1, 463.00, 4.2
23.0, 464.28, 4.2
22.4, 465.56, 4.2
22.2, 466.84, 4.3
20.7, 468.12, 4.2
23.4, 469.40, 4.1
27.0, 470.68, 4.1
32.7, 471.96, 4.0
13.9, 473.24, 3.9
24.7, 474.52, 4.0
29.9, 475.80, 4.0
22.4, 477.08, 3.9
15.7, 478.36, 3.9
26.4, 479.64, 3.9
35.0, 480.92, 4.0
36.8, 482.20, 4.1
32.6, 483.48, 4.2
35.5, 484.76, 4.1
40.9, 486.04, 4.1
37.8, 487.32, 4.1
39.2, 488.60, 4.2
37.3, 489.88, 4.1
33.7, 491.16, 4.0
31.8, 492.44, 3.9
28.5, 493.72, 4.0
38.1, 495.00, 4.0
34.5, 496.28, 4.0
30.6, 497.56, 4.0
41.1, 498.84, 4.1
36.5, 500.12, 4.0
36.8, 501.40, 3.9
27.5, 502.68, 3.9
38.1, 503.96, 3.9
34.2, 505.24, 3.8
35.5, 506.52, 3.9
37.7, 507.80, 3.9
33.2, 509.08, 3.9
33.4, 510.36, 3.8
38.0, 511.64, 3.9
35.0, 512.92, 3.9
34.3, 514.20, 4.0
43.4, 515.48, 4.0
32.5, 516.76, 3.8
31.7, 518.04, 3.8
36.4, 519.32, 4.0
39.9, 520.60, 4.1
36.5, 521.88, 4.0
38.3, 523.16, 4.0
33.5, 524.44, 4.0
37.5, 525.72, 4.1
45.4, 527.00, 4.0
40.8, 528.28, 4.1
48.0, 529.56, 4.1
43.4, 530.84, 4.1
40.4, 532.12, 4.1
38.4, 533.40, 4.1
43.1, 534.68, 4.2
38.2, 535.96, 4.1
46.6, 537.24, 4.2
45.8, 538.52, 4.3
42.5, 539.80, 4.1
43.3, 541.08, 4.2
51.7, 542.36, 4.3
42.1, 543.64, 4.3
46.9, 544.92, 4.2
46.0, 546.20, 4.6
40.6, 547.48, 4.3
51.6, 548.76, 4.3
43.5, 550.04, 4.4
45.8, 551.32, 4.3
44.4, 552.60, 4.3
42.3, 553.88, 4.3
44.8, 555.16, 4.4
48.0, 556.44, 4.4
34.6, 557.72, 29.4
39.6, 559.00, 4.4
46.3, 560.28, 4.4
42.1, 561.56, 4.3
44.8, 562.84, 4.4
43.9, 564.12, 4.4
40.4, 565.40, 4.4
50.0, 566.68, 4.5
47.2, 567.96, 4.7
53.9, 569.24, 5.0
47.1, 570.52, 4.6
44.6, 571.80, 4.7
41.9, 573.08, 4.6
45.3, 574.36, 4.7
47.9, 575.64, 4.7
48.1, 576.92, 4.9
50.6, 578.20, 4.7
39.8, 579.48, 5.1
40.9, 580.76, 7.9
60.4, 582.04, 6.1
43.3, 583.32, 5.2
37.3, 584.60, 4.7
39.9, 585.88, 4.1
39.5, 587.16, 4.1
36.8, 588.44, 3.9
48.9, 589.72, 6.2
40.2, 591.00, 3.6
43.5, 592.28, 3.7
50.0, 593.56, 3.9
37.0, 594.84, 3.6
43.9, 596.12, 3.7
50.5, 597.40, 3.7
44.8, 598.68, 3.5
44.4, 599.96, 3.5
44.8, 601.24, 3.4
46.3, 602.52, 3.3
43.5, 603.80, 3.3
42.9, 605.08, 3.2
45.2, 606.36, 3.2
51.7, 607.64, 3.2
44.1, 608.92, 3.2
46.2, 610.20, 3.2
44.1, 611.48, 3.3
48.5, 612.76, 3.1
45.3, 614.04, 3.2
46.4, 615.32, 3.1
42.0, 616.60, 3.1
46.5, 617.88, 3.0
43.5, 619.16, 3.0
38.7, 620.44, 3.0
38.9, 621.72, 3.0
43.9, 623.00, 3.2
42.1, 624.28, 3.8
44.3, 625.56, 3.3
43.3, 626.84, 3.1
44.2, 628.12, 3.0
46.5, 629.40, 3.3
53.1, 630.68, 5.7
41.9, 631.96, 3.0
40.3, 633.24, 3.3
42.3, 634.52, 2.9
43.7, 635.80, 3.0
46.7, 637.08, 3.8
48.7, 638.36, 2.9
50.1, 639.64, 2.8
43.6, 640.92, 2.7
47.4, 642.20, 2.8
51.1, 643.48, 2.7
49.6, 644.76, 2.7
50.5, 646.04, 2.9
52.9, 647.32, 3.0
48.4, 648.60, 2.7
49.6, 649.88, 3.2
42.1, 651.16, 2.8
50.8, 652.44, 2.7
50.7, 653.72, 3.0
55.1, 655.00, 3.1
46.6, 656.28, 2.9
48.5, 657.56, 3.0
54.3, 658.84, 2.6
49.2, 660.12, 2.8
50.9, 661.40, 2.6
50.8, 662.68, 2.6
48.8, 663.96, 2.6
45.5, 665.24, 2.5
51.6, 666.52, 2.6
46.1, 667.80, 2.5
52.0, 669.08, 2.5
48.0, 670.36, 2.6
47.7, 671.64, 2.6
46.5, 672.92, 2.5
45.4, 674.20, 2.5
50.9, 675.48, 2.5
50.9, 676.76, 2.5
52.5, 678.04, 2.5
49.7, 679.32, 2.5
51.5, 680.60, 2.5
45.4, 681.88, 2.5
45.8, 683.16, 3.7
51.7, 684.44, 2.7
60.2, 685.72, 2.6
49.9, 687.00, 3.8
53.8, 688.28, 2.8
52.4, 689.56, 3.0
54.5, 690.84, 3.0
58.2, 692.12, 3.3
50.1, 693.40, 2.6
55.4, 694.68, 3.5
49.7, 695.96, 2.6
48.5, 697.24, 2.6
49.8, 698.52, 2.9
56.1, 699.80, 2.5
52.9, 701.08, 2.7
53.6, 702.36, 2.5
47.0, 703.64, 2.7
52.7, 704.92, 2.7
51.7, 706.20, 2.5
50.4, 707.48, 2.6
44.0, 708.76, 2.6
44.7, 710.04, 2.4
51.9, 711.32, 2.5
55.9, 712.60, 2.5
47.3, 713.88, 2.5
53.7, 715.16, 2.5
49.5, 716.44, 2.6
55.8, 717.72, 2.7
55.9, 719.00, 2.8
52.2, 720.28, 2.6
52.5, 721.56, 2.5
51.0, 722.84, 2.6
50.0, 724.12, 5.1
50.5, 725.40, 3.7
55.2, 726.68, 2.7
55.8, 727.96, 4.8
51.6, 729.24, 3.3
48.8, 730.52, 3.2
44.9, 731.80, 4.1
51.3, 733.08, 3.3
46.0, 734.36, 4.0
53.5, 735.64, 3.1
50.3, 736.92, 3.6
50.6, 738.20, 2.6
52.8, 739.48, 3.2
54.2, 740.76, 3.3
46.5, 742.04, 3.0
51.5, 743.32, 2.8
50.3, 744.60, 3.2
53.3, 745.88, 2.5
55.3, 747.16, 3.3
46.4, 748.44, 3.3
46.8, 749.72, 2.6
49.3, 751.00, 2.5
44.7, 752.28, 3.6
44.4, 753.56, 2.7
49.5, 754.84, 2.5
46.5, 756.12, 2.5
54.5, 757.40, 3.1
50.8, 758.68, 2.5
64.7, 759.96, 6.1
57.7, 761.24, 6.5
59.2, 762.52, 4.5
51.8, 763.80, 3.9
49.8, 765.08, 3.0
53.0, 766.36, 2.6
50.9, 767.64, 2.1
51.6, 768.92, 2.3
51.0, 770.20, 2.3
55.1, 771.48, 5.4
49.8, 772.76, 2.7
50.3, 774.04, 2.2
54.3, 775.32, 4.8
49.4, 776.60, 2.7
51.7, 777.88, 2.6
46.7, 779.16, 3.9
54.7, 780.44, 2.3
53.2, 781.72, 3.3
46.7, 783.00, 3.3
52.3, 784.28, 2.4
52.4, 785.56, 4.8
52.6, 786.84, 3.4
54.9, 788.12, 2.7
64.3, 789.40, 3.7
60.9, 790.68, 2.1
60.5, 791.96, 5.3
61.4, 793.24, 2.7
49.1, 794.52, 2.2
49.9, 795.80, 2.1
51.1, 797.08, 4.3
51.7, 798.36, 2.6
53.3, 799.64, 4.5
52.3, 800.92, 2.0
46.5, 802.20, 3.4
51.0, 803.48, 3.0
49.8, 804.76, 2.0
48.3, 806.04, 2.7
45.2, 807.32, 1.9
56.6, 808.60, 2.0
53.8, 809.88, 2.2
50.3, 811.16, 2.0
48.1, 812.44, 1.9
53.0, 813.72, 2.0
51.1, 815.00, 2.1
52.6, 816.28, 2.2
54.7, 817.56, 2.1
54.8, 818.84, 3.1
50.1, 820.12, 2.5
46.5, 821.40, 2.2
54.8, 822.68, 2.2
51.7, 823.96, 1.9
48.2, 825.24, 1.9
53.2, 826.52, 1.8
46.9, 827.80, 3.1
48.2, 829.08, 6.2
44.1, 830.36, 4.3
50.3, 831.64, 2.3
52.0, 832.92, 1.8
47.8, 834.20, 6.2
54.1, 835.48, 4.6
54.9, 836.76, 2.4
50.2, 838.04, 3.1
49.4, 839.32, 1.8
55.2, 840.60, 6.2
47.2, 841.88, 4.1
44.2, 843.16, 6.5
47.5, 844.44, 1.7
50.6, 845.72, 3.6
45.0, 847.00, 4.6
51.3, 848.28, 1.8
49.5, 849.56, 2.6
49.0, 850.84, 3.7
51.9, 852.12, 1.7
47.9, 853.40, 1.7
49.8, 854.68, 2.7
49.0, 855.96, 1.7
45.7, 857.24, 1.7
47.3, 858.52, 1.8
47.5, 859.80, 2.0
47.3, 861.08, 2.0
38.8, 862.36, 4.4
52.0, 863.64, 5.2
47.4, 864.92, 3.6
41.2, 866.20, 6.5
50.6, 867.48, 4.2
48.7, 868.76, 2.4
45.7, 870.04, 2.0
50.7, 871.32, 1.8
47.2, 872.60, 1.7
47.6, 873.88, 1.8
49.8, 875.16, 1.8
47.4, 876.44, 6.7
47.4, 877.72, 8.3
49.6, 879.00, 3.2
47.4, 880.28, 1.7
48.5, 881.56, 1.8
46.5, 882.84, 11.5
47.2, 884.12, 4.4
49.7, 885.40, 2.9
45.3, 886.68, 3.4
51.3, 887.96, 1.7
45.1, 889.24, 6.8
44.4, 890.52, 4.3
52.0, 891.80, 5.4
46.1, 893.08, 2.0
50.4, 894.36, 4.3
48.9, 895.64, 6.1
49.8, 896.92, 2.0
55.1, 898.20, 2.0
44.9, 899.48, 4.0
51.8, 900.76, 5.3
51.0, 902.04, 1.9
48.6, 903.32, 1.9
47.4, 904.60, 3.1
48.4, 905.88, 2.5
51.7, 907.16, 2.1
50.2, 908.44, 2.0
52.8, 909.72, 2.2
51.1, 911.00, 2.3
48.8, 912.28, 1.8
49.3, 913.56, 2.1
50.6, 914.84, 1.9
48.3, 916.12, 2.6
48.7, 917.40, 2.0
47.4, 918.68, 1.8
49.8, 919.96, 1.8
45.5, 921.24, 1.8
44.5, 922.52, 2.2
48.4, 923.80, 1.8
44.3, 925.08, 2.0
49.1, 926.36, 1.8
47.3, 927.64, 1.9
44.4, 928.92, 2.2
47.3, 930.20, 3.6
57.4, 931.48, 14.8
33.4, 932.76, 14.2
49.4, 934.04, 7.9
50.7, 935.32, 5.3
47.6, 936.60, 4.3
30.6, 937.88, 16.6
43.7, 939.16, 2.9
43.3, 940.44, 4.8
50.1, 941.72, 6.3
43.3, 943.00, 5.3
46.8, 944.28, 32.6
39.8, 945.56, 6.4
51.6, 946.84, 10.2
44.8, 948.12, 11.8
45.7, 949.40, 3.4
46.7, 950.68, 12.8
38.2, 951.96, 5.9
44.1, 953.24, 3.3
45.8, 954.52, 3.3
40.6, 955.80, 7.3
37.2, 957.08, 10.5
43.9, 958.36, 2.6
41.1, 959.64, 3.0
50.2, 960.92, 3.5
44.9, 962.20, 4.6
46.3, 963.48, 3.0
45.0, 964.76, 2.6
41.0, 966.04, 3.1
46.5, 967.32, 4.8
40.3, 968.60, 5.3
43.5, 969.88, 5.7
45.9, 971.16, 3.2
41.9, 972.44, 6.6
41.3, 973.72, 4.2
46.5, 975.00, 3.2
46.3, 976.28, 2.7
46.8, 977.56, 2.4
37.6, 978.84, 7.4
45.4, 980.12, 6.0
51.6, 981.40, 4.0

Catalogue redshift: 0.20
